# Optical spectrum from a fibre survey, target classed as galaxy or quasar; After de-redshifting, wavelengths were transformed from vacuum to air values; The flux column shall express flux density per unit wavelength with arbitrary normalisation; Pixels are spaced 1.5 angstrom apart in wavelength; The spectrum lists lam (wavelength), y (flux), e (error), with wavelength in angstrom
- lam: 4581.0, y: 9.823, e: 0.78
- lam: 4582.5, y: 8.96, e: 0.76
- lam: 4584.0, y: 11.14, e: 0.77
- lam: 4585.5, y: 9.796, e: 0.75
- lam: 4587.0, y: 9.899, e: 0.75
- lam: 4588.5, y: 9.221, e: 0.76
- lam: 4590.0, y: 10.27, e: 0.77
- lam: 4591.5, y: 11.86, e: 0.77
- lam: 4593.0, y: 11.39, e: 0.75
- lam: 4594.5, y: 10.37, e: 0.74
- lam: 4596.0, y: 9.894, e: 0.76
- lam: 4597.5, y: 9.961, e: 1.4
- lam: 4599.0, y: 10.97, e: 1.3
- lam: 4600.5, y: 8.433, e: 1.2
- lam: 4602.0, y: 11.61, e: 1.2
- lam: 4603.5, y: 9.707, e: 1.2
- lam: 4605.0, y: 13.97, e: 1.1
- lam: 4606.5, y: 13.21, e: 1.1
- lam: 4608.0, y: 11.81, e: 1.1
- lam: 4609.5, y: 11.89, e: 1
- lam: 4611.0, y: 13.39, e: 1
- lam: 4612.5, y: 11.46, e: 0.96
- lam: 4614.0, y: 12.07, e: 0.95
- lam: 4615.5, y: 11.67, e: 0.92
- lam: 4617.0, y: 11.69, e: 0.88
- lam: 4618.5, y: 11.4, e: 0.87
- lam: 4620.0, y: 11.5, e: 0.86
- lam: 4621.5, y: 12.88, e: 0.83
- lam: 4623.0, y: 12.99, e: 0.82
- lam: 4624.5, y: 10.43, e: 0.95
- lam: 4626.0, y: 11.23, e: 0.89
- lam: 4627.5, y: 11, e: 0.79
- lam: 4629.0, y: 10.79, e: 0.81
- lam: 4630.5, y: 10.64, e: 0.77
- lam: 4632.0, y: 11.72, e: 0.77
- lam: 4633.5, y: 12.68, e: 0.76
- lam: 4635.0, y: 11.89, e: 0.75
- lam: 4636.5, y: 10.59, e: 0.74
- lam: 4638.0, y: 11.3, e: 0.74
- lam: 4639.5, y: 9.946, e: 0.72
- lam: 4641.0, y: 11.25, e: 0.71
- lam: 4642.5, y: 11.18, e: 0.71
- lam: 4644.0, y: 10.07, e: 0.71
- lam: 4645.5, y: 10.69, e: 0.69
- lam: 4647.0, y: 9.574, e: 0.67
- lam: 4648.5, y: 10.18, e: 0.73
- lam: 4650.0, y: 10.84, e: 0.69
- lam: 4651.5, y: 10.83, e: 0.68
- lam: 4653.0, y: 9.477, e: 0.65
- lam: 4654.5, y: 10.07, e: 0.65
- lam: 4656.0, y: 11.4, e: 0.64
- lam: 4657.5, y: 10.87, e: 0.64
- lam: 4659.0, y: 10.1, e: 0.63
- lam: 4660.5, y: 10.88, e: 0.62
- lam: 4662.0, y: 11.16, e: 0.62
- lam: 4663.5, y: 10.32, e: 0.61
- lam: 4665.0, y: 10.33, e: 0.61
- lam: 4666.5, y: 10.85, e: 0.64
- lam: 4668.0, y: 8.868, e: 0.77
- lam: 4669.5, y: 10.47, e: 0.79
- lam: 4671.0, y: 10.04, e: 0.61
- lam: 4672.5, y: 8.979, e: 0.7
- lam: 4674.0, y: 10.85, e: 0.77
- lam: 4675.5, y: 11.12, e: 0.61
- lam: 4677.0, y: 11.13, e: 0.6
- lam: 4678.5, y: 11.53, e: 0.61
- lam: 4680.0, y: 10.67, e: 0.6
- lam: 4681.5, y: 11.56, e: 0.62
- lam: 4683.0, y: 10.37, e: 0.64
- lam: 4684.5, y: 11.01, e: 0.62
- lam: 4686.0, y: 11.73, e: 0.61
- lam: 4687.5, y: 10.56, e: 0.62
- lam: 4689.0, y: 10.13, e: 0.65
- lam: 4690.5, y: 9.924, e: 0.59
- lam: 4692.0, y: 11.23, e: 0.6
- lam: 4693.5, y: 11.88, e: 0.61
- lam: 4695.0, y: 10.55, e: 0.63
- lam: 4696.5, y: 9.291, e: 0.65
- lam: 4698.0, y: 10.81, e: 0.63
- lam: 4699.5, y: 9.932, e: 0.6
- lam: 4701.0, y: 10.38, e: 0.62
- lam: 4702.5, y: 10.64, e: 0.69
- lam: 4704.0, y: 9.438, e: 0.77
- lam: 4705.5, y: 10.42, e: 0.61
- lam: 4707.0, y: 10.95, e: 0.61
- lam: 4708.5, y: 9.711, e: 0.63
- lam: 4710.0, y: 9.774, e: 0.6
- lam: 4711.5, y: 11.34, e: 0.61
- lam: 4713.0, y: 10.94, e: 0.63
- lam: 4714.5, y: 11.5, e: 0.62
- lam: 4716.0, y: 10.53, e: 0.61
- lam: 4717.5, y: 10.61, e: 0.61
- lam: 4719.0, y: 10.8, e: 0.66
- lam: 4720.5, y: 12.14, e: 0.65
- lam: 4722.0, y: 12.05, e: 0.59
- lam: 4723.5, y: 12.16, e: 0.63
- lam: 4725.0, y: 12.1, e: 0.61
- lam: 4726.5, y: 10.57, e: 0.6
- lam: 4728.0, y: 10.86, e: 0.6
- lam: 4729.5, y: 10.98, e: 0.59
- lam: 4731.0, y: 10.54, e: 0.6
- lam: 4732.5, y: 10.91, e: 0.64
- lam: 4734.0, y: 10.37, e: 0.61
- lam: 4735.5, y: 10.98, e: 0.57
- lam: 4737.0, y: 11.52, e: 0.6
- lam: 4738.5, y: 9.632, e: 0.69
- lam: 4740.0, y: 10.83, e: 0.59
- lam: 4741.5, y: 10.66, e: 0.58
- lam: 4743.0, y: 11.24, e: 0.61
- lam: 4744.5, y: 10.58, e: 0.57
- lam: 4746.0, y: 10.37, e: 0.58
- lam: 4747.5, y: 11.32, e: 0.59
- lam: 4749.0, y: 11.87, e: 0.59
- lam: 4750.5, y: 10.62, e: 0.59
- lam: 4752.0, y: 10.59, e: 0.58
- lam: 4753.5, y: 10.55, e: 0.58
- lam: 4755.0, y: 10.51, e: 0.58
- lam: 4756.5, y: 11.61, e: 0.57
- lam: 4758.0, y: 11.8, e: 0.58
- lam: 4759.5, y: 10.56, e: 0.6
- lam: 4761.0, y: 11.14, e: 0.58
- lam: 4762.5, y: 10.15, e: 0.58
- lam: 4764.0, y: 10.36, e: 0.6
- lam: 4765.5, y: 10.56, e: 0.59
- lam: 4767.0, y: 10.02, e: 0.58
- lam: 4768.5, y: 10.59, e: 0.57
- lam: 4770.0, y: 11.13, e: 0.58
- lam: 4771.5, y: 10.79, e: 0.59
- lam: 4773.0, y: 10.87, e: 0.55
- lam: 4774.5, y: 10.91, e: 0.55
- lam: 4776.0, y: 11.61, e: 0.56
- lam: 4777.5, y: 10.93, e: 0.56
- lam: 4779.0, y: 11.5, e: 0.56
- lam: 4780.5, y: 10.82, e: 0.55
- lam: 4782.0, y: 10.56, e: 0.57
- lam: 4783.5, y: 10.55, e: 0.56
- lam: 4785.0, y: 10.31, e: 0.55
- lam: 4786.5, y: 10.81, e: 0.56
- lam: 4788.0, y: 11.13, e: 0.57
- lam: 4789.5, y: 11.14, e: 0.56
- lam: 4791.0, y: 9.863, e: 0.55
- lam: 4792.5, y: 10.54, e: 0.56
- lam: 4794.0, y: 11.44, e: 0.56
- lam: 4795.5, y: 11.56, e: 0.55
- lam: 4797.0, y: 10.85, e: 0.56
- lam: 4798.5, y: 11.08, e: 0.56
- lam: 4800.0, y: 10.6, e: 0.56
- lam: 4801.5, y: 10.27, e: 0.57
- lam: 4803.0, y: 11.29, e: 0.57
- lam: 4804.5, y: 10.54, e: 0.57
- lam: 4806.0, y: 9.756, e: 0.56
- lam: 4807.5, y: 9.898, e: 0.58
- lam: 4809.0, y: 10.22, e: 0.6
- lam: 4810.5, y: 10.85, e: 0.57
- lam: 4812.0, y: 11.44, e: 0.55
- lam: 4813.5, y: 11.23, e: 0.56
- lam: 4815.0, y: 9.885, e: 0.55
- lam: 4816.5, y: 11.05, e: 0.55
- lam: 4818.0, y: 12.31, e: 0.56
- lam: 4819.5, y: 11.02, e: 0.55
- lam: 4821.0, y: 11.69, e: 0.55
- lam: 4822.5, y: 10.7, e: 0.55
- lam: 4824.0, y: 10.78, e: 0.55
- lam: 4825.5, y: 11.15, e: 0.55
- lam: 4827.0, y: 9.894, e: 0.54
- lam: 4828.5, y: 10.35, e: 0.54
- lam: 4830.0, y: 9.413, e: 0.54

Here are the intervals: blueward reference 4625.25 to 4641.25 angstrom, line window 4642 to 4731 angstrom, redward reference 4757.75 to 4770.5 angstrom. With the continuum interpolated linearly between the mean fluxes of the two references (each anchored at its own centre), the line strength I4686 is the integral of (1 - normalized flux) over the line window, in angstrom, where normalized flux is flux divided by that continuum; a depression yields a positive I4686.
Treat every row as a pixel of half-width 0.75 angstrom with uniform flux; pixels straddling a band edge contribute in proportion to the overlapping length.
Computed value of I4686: 2.42 angstrom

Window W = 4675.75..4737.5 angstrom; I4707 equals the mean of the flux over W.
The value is 10.8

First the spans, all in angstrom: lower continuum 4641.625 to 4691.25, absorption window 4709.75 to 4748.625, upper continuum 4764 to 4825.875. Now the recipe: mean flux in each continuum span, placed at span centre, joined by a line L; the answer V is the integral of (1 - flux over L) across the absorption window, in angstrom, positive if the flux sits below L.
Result -1.2 angstrom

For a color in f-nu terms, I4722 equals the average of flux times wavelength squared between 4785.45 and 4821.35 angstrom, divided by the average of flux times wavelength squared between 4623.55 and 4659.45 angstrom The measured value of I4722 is 1.08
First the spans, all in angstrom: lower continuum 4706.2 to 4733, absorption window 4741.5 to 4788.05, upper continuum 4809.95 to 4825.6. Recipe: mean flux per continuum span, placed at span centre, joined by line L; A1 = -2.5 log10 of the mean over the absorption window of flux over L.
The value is 0.02 mag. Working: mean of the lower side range 11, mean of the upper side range 11.1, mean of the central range 10.8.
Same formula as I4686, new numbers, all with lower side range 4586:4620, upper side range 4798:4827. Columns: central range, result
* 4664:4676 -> 1.0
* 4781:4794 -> 0.2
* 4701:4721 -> 0.6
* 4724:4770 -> 0.4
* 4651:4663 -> 0.5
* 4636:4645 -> 0.3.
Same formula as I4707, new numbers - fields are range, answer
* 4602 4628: 11.9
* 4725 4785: 10.8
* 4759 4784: 10.8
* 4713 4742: 11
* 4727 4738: 10.8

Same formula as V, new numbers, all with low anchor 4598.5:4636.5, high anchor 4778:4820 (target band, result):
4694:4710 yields 1.5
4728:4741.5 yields 0.4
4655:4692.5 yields 2.4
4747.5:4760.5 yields 0.0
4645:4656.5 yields 1.1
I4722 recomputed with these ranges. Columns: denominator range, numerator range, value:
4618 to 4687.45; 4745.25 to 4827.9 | 1.06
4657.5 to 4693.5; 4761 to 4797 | 1.06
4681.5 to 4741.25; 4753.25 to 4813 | 1.03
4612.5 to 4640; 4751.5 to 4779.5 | 1.00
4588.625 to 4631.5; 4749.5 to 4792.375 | 1.02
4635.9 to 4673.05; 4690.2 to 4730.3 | 1.06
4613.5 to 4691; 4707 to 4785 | 1.04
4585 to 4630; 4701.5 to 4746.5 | 1.01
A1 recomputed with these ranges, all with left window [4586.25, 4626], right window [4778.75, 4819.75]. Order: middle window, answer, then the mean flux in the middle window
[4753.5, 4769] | 0.02 mag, 10.7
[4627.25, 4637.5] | -0.01 mag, 11.3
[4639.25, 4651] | 0.07 mag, 10.5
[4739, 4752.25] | 0.00 mag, 10.9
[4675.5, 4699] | 0.03 mag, 10.8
